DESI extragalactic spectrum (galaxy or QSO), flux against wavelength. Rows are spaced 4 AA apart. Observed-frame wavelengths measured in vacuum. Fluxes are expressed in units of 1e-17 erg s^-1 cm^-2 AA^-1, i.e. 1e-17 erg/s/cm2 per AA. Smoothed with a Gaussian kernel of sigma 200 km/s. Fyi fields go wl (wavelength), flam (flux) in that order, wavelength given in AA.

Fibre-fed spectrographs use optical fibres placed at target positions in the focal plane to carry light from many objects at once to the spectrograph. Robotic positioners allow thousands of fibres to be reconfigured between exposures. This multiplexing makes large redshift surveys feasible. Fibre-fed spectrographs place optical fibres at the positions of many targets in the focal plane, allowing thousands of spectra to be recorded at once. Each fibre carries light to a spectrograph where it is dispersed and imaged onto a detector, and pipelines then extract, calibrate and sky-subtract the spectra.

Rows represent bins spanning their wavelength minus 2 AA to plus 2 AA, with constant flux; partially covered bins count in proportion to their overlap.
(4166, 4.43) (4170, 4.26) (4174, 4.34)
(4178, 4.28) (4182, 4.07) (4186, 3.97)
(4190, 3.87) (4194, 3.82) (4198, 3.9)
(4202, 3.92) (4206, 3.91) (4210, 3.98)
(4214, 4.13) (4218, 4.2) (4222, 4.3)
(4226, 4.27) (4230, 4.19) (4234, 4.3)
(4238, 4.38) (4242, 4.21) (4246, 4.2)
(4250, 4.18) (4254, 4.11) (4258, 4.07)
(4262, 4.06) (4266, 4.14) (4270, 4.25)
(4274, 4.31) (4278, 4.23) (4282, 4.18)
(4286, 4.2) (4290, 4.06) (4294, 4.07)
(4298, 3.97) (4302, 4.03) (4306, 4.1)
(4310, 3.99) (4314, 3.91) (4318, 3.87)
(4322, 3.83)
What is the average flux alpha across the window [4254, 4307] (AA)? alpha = 4.13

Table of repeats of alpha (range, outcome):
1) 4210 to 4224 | 4.18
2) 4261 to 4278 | 4.2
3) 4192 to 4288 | 4.14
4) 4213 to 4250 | 4.24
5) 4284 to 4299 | 4.08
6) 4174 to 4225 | 4.05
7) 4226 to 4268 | 4.19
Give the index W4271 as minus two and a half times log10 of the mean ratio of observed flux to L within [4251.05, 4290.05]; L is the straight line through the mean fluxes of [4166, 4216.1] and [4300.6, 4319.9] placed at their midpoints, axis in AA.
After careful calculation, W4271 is -0.04 mag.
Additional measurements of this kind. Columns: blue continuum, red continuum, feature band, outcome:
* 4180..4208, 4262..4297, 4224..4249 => -0.06 mag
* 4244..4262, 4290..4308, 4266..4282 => -0.04 mag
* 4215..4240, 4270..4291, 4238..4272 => 0.02 mag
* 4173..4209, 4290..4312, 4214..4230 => -0.06 mag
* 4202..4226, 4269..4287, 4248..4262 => 0.02 mag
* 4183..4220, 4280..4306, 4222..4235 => -0.07 mag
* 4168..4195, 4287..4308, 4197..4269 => -0.02 mag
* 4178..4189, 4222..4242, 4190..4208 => 0.06 mag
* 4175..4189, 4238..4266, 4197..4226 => 0.02 mag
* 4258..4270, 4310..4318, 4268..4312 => -0.03 mag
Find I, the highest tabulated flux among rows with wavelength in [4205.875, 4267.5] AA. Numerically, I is 4.38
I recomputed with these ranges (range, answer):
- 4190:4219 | 4.2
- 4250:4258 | 4.18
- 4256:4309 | 4.31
